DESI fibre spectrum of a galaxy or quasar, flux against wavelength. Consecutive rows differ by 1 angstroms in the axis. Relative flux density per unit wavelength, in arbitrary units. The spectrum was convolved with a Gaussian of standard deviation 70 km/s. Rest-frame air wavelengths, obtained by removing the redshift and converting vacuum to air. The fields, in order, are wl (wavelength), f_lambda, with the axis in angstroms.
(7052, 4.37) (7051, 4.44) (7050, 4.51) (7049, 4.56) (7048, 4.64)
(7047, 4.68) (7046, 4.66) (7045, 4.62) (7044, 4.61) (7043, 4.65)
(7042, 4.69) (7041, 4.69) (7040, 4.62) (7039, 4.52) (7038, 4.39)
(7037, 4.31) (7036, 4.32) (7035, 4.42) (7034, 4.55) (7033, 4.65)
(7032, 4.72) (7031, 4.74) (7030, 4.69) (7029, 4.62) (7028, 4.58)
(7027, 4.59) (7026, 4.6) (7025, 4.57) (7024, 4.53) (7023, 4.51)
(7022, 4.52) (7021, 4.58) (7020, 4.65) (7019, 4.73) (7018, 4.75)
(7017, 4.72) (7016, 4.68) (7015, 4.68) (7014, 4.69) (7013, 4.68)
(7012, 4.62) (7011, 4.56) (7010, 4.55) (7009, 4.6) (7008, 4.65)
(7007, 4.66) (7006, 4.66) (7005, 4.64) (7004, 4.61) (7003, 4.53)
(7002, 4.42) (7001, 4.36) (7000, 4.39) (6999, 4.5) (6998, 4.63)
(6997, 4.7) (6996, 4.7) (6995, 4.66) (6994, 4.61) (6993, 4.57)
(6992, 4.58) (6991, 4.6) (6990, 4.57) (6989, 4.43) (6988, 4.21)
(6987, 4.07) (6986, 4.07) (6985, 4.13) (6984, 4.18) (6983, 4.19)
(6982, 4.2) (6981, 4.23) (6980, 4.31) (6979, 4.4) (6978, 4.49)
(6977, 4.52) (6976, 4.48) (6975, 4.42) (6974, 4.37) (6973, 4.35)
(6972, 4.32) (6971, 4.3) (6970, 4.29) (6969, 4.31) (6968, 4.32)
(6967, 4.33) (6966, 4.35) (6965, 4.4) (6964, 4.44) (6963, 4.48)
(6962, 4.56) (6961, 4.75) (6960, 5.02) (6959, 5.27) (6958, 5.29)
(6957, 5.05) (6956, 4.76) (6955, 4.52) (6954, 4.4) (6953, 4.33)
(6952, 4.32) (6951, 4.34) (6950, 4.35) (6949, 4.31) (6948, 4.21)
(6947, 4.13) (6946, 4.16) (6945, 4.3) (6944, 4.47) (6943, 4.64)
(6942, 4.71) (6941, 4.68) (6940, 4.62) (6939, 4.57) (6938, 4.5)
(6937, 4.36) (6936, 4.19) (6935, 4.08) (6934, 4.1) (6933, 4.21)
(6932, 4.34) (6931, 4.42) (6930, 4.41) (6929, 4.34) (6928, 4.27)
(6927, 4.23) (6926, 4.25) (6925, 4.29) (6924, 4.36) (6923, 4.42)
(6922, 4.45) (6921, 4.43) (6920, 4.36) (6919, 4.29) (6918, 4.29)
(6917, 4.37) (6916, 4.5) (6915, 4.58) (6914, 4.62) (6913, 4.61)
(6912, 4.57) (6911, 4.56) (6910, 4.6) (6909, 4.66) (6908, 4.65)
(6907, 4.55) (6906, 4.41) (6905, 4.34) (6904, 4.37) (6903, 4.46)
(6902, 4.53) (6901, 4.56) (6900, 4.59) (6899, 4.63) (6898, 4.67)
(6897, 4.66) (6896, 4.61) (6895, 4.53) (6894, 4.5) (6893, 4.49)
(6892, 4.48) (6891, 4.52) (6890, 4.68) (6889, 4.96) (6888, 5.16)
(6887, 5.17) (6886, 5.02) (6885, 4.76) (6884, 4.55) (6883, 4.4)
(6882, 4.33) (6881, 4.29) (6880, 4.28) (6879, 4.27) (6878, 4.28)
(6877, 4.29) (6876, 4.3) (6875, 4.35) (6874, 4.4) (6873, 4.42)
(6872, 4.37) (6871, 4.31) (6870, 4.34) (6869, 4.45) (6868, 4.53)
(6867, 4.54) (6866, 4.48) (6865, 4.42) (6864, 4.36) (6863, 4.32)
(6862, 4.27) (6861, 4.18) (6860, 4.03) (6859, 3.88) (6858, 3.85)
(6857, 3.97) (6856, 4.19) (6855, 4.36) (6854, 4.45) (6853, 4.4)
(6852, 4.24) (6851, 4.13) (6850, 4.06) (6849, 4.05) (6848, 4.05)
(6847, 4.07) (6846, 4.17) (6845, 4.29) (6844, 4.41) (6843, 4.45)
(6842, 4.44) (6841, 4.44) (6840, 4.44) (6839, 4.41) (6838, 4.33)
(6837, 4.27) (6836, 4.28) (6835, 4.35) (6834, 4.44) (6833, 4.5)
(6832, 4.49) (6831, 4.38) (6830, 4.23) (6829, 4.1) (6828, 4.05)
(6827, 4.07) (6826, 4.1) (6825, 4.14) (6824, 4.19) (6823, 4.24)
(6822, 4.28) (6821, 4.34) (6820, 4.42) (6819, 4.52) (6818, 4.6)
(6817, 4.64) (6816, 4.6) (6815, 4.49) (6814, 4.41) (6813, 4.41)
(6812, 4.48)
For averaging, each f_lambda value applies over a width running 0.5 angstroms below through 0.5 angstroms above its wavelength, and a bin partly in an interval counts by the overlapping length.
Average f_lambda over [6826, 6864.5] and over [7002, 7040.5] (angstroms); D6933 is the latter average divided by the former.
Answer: 1.08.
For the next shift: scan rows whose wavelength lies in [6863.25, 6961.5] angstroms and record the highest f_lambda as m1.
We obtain 5.29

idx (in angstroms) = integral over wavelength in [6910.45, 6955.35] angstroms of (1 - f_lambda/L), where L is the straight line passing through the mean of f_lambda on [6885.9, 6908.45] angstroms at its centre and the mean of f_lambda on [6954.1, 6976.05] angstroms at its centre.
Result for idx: 2.0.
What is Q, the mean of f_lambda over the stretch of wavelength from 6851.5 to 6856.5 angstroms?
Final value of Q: 4.33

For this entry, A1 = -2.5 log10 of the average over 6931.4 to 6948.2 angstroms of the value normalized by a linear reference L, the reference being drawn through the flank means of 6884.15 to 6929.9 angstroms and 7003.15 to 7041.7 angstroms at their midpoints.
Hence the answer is 0.045 mag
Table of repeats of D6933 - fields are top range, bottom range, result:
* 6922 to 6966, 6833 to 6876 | 1.04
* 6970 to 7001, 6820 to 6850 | 1.03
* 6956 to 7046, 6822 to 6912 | 1.03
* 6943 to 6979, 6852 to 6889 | 1.02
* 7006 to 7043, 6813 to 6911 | 1.05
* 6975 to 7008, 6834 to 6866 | 1.05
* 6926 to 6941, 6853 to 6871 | 1.01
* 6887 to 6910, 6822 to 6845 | 1.07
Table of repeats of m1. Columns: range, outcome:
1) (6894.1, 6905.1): 4.67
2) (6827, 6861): 4.5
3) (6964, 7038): 4.75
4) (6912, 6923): 4.62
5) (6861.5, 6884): 4.55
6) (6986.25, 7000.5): 4.7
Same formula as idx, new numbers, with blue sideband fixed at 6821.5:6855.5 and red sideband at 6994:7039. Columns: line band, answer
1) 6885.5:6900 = -1.1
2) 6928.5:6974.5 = 0.2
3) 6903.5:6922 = -0.3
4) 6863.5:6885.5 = -0.3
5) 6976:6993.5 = 0.7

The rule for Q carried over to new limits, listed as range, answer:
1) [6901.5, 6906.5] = 4.42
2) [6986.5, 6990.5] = 4.32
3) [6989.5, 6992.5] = 4.58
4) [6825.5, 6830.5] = 4.11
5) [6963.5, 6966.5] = 4.4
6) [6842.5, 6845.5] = 4.38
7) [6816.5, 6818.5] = 4.62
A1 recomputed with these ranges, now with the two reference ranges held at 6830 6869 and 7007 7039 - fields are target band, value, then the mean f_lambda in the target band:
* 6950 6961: -0.056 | 4.71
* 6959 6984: 0.020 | 4.42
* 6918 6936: 0.030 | 4.3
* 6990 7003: -0.003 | 4.56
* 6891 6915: -0.041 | 4.55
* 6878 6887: -0.041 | 4.51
